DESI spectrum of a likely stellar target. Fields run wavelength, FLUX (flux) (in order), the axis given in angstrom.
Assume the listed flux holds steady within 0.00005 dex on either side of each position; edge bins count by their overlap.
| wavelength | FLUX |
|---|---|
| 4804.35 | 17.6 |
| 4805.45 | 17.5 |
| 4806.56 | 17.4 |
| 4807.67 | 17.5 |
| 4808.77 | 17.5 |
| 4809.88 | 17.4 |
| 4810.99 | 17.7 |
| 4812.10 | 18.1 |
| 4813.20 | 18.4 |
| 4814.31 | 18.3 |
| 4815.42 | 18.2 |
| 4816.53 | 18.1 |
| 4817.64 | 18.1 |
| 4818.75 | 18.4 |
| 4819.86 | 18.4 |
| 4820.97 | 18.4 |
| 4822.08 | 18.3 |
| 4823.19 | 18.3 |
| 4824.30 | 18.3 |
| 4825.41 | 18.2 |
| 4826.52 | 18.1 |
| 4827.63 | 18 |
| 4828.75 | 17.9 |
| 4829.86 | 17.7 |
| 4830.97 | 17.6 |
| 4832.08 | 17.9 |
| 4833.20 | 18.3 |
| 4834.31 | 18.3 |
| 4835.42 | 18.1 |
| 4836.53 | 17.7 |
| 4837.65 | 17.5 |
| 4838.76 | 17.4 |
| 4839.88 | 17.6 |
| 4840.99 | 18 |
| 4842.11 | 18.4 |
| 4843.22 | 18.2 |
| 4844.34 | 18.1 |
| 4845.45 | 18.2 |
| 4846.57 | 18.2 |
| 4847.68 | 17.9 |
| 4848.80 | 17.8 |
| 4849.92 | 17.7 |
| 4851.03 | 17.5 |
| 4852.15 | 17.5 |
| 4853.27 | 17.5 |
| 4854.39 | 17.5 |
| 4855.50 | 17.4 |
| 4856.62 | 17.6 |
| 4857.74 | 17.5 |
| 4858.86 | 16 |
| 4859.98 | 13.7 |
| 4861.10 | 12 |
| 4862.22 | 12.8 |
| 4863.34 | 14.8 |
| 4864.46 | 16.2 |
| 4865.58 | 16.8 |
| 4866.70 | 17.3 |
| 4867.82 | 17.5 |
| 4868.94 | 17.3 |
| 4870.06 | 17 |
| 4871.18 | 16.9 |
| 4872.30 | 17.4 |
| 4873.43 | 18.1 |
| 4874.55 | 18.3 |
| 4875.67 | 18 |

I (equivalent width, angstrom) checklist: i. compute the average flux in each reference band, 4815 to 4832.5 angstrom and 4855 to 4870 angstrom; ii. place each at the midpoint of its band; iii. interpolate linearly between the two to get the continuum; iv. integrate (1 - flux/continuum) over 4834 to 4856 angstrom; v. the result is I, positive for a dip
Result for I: -1.2 angstrom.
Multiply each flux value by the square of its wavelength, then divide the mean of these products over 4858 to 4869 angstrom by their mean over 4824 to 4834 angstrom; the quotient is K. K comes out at 0.9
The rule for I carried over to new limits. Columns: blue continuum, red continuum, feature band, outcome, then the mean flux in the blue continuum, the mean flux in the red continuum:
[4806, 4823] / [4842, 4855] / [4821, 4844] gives -0.08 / 18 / 17.9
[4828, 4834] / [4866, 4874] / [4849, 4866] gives 1.29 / 17.9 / 17.4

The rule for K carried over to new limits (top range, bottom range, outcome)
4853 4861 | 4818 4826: 0.91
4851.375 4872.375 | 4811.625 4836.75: 0.91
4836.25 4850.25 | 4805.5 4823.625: 1.01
